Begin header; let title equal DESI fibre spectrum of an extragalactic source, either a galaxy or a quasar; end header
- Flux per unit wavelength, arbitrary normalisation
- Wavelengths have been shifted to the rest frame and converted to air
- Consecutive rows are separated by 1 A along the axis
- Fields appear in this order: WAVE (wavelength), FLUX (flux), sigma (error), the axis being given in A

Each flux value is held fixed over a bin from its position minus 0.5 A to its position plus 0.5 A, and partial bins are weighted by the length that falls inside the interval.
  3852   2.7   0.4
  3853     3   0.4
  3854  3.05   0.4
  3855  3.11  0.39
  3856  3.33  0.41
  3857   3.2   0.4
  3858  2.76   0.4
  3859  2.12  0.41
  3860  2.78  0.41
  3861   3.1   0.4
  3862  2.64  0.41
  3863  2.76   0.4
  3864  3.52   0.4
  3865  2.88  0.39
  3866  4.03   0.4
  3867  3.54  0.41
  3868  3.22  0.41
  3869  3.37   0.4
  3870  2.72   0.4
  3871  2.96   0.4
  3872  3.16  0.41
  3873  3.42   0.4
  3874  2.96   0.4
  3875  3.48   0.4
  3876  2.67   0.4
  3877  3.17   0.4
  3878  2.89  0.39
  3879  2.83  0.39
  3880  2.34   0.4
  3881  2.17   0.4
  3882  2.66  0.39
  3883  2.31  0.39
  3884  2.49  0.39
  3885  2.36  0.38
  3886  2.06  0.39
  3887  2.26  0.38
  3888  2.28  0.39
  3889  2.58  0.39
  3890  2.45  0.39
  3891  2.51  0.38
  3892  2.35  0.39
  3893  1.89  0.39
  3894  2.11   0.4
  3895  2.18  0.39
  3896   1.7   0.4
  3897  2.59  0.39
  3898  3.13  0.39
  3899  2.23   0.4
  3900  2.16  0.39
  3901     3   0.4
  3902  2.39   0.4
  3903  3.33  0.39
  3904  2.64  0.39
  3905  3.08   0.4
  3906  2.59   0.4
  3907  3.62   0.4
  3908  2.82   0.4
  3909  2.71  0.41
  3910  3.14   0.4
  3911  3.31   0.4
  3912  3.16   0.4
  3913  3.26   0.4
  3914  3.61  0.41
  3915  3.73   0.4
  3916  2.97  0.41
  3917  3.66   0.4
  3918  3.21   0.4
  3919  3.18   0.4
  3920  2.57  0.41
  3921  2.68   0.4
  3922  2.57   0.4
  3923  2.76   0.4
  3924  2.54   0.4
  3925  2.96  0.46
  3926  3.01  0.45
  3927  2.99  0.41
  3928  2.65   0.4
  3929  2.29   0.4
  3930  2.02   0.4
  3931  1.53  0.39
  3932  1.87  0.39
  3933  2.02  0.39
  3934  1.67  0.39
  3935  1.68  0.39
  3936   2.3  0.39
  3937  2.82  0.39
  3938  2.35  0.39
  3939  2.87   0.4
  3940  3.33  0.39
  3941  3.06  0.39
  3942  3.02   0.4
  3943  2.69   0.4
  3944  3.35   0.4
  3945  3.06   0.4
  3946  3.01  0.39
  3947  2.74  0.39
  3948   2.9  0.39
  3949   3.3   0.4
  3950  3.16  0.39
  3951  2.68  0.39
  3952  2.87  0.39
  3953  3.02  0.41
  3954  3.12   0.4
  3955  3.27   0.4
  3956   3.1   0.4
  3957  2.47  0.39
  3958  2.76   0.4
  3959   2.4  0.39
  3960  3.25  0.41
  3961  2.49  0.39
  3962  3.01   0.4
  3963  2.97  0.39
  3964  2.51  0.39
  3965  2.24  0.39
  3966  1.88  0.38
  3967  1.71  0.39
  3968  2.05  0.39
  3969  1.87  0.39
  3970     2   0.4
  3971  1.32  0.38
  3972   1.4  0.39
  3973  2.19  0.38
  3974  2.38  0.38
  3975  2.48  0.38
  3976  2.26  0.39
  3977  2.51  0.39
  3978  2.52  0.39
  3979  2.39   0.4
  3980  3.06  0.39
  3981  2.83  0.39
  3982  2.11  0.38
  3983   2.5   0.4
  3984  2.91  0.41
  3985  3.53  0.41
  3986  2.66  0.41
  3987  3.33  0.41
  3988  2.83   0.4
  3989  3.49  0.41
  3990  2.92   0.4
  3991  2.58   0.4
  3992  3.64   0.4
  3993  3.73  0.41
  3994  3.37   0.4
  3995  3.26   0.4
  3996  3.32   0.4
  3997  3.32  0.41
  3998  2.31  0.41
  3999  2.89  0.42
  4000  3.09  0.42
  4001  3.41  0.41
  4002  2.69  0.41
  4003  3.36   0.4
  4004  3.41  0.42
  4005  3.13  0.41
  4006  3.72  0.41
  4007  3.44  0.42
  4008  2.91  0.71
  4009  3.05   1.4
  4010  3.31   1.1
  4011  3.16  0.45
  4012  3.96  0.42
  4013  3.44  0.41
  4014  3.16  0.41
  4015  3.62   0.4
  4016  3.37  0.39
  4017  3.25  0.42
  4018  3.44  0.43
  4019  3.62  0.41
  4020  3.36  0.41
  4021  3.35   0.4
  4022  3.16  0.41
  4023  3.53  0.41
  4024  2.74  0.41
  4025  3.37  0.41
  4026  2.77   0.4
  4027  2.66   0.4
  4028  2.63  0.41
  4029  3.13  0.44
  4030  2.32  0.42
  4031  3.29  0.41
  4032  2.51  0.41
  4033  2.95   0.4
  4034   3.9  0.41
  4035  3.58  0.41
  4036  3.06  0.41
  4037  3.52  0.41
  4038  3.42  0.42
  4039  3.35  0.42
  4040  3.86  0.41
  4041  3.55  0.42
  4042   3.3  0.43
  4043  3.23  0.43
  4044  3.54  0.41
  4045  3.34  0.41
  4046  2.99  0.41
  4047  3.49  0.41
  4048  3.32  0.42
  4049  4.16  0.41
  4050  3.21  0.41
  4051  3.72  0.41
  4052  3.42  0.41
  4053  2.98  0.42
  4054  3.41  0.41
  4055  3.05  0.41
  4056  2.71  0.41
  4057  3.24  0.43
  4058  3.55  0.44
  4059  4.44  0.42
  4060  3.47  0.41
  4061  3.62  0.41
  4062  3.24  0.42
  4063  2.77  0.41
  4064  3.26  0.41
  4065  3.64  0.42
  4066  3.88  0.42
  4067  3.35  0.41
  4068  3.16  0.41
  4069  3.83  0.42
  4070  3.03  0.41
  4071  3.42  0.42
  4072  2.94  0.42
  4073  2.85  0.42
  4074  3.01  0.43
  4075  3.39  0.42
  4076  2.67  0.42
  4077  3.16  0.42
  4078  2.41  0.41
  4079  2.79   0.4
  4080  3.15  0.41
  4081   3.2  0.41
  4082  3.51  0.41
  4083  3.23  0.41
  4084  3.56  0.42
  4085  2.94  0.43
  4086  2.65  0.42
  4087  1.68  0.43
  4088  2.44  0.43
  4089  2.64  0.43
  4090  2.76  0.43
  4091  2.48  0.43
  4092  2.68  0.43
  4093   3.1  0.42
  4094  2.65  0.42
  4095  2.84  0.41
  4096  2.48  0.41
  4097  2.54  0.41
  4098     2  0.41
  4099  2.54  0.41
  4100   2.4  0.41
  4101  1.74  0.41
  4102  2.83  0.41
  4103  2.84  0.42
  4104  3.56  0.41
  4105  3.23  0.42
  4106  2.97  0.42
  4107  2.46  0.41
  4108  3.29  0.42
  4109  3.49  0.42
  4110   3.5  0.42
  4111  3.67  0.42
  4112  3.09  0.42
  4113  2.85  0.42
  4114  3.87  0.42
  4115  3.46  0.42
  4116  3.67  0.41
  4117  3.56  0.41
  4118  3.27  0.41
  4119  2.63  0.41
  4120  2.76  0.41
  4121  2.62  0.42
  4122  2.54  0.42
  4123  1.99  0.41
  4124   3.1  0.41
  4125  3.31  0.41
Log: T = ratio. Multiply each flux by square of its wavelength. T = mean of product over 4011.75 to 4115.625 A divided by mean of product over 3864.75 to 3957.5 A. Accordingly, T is 1.22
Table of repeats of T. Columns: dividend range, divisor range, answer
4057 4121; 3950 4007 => 1.16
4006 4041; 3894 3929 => 1.20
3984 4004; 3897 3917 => 1.09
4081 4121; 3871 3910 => 1.23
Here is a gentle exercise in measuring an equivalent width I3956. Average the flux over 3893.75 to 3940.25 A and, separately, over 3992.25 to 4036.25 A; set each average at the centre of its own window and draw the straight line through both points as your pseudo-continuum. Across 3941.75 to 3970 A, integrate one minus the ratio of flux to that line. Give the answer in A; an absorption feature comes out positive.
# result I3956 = 1.6 A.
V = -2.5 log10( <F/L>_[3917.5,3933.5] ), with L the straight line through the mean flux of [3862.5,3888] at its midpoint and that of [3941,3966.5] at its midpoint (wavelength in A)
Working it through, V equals 0.124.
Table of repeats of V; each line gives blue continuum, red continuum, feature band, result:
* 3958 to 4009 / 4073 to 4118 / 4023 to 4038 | -0.08 mag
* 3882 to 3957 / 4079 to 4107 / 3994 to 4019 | -0.19 mag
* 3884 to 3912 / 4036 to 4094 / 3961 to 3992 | 0.15 mag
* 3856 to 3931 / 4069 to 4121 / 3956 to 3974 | 0.24 mag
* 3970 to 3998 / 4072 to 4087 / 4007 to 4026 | -0.17 mag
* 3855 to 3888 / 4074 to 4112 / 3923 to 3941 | 0.18 mag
